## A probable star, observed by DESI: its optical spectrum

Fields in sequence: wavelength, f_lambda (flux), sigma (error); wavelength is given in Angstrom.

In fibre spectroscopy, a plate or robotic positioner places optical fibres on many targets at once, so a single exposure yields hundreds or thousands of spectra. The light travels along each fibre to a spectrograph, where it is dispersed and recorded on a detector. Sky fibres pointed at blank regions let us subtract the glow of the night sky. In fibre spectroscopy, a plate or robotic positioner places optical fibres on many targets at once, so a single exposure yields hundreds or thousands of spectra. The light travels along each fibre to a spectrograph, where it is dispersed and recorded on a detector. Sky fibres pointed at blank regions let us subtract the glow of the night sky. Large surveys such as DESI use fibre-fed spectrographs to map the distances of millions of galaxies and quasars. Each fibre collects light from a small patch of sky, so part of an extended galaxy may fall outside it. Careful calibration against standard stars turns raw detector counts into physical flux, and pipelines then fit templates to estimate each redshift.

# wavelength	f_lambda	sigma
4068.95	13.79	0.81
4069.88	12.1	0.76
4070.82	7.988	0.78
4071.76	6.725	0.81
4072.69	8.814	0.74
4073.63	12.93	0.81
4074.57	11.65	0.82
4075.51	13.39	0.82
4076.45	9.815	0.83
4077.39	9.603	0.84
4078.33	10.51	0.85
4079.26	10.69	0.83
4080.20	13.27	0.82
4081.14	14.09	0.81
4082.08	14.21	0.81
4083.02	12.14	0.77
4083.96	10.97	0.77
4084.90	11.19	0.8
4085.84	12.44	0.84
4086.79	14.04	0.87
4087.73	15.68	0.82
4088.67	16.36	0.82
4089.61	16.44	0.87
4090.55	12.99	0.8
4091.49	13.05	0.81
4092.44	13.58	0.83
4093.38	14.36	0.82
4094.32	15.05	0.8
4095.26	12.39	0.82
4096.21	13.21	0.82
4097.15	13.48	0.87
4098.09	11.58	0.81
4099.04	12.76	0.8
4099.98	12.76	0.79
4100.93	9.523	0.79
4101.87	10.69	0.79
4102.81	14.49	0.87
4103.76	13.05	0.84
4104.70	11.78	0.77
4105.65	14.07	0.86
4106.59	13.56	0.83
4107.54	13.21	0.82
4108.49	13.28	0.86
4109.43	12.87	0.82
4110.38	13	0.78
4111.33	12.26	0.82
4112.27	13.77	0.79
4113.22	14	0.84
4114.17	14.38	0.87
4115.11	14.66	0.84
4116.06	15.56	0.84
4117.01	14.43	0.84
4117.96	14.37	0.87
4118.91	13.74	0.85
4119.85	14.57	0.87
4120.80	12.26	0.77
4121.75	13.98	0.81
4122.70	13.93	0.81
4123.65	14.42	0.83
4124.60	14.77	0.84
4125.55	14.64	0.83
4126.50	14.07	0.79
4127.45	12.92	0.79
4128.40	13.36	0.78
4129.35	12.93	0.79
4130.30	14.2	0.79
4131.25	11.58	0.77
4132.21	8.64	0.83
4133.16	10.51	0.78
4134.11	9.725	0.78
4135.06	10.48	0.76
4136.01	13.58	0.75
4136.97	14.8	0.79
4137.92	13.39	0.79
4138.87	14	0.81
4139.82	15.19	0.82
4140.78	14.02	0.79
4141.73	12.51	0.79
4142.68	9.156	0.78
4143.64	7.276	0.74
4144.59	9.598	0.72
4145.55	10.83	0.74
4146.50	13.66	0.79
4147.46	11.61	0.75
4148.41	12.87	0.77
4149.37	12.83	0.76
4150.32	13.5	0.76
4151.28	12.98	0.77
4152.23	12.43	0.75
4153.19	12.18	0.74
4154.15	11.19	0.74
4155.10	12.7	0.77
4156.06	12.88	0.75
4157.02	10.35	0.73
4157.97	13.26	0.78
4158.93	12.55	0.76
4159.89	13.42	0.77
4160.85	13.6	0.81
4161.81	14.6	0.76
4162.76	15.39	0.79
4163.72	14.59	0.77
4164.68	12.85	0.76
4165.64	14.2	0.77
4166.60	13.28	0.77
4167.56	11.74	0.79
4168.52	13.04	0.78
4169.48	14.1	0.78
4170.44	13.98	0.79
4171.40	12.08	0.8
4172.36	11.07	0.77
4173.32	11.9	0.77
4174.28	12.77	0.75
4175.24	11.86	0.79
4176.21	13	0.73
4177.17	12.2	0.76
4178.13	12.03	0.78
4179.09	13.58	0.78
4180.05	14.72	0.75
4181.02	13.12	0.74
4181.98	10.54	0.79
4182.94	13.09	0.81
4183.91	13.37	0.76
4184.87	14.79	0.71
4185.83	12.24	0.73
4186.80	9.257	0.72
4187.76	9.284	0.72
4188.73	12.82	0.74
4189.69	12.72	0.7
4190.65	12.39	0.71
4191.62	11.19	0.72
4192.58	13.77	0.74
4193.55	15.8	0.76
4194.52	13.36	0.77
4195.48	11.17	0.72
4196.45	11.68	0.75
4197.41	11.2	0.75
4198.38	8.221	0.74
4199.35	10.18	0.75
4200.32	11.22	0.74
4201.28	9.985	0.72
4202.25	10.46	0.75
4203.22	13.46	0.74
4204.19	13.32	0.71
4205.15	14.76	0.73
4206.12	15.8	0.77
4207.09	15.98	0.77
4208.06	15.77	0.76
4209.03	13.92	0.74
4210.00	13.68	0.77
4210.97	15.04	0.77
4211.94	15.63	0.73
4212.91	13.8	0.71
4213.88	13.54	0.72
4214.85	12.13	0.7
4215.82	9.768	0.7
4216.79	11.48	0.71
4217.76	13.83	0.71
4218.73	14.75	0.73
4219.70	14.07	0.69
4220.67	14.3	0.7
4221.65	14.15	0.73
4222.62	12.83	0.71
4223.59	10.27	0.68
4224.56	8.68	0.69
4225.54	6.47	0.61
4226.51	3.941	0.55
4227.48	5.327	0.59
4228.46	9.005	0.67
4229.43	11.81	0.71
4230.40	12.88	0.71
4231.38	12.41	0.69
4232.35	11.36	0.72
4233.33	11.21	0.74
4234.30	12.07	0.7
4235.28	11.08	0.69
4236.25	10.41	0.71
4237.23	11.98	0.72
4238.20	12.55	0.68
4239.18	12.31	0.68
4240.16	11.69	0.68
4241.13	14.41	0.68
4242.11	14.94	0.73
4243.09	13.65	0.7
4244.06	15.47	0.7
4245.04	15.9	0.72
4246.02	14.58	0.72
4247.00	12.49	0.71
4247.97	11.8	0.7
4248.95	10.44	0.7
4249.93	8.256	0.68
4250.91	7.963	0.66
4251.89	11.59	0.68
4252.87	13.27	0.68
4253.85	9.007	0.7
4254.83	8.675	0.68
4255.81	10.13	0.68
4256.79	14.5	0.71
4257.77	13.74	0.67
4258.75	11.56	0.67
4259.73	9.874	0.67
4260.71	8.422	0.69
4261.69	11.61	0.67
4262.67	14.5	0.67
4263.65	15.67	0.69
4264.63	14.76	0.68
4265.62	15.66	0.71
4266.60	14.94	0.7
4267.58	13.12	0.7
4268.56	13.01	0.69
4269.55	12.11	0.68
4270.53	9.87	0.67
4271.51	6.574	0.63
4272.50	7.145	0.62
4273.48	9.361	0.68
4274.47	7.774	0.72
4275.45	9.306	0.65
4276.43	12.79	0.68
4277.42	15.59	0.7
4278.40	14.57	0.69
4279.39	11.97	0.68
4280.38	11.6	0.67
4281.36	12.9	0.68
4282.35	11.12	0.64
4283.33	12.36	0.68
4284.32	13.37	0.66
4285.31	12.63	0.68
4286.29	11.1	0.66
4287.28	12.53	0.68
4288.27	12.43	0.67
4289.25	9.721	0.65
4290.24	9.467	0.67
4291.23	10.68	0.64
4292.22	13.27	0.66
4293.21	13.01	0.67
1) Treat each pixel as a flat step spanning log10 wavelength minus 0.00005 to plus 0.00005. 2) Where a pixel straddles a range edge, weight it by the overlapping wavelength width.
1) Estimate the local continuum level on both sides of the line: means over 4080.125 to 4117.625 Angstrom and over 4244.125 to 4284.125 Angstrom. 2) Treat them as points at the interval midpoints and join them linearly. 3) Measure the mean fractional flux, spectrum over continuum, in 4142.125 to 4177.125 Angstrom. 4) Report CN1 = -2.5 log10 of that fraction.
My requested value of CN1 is 0.03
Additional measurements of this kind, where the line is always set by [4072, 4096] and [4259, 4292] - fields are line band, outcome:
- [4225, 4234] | 0.26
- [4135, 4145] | 0.02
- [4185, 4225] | -0.05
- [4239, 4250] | -0.11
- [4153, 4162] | -0.02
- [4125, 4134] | 0.01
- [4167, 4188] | -0.02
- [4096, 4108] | 0.00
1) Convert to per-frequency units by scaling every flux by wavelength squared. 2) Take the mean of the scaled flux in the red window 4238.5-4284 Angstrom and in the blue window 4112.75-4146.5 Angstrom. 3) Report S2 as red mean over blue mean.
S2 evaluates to 0.99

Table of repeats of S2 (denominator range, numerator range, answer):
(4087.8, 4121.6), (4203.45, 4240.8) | 0.96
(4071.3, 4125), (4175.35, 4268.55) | 1.00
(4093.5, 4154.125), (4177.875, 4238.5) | 0.98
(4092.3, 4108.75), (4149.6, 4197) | 1.02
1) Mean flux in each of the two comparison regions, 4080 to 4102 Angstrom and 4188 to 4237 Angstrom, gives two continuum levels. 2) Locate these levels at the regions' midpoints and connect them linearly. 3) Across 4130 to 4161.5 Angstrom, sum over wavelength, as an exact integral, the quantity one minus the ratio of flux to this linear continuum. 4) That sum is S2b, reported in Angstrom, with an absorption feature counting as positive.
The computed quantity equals 1.3 Angstrom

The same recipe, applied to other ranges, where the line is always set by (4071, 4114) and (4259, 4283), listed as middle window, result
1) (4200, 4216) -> -1.8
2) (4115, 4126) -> -1.5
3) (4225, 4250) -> 1.0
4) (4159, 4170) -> -1.2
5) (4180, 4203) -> 0.6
